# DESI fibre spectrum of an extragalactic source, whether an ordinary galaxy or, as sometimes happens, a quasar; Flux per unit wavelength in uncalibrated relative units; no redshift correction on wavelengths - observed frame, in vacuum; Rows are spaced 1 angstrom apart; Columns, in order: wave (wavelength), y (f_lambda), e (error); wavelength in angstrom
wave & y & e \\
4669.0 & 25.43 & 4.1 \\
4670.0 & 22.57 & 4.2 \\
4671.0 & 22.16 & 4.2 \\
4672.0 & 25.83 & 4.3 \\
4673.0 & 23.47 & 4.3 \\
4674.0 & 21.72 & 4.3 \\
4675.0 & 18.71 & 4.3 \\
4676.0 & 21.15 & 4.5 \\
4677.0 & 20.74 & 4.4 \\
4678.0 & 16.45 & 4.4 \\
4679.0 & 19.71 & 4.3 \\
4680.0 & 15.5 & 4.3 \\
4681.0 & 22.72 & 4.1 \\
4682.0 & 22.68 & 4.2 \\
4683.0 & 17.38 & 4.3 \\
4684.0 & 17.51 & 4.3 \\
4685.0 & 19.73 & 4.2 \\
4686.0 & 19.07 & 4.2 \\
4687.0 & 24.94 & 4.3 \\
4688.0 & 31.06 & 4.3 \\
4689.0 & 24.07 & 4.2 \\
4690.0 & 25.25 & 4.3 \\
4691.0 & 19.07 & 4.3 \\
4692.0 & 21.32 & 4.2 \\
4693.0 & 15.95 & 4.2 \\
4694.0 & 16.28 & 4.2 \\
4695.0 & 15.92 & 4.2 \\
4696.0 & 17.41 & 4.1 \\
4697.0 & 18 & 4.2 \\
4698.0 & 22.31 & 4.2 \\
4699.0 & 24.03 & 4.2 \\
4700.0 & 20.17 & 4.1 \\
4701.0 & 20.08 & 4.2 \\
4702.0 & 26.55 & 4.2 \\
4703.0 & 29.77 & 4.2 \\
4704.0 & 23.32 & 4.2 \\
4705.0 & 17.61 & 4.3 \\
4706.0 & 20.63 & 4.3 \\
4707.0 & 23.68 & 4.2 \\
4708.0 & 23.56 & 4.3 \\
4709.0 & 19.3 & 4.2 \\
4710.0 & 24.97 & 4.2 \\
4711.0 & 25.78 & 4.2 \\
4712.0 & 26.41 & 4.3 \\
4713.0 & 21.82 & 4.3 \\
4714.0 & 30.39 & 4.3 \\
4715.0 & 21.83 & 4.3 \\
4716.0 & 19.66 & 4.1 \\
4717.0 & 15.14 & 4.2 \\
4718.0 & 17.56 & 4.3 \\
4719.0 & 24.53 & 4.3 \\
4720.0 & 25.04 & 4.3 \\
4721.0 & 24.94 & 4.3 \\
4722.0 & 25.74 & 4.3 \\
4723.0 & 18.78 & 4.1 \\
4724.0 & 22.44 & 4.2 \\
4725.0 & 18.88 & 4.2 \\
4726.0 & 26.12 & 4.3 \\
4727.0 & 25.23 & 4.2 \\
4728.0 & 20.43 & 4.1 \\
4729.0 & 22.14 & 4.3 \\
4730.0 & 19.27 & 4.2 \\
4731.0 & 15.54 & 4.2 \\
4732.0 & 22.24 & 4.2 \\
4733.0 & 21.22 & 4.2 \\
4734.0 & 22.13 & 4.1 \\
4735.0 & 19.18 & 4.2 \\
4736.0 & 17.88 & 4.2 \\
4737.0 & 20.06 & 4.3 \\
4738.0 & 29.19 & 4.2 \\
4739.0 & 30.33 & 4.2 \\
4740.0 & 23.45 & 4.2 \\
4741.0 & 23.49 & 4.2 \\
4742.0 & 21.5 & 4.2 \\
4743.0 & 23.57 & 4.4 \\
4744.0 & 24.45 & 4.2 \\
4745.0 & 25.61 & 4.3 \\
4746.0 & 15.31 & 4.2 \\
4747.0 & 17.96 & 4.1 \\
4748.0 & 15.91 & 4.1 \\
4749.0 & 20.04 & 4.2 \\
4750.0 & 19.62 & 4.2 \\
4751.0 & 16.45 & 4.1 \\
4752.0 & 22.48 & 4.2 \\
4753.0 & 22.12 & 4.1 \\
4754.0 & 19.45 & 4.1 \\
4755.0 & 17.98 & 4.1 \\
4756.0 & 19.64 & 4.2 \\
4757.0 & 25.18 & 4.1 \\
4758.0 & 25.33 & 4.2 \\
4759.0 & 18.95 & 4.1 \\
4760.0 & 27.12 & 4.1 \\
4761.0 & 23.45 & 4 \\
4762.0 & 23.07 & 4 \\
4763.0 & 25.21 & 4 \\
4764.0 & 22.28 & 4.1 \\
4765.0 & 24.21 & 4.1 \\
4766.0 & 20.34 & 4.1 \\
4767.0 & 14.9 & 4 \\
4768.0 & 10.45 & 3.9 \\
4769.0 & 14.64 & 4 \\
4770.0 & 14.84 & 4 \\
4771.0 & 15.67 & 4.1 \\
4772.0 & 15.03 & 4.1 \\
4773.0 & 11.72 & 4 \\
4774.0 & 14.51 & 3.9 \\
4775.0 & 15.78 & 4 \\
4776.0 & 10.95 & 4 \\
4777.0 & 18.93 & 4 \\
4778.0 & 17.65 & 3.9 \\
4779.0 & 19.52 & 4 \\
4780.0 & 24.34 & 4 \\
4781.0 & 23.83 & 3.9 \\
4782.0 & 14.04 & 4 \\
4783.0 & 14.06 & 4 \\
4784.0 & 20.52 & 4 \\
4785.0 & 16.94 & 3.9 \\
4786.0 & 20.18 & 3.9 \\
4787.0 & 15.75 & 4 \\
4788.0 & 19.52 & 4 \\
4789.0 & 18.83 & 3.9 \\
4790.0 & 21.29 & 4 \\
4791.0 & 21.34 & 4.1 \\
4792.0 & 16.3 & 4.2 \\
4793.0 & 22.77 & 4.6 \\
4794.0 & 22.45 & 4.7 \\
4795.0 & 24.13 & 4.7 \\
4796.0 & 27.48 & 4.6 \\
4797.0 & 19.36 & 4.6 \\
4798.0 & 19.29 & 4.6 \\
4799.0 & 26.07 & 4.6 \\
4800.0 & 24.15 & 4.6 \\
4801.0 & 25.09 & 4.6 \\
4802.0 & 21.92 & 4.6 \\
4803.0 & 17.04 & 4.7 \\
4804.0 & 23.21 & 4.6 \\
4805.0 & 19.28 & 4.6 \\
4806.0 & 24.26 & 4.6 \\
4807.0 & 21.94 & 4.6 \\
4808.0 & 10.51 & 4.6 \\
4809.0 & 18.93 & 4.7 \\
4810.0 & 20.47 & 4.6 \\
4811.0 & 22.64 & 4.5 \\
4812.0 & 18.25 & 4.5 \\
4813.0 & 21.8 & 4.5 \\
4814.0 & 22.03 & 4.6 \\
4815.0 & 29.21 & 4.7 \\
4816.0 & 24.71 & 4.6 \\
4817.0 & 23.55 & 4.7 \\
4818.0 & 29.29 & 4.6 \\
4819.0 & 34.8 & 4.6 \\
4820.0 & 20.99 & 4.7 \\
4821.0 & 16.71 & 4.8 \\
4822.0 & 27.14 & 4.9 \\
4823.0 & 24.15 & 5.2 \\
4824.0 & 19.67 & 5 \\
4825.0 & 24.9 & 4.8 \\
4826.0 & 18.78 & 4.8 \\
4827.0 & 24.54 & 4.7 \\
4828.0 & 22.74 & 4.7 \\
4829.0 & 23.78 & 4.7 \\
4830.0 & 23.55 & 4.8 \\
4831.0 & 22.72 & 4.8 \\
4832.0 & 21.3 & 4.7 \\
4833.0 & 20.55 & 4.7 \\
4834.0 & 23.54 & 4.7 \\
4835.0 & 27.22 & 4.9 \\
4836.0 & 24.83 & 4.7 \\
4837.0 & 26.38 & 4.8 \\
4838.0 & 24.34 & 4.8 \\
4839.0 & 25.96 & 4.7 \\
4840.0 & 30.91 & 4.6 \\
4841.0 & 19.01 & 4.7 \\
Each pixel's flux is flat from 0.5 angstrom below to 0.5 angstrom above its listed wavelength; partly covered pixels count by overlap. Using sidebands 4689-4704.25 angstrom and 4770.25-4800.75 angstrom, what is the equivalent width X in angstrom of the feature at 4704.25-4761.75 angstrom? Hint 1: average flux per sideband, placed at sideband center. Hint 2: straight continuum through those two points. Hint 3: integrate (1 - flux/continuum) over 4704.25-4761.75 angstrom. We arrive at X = -4.7 angstrom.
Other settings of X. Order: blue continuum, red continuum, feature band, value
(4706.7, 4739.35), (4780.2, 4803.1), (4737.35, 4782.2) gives 3.03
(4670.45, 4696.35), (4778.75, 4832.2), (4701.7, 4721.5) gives -2.10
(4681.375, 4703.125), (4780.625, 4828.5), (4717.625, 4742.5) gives -1.18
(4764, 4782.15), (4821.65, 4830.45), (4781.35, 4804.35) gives -1.42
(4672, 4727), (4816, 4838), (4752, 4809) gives 8.25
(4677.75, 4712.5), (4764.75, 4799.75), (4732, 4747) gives -1.93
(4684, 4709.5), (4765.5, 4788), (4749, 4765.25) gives -3.78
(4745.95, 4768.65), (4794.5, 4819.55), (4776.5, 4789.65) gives 1.71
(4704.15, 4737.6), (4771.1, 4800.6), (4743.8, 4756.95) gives 0.50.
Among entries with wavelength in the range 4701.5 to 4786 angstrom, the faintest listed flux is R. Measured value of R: 10.45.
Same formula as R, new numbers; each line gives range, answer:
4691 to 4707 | 15.92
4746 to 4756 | 15.31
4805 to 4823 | 10.51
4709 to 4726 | 15.14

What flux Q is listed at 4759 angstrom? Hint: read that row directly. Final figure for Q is 18.95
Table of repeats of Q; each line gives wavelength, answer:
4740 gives 23.45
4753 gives 22.12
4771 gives 15.67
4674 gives 21.72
